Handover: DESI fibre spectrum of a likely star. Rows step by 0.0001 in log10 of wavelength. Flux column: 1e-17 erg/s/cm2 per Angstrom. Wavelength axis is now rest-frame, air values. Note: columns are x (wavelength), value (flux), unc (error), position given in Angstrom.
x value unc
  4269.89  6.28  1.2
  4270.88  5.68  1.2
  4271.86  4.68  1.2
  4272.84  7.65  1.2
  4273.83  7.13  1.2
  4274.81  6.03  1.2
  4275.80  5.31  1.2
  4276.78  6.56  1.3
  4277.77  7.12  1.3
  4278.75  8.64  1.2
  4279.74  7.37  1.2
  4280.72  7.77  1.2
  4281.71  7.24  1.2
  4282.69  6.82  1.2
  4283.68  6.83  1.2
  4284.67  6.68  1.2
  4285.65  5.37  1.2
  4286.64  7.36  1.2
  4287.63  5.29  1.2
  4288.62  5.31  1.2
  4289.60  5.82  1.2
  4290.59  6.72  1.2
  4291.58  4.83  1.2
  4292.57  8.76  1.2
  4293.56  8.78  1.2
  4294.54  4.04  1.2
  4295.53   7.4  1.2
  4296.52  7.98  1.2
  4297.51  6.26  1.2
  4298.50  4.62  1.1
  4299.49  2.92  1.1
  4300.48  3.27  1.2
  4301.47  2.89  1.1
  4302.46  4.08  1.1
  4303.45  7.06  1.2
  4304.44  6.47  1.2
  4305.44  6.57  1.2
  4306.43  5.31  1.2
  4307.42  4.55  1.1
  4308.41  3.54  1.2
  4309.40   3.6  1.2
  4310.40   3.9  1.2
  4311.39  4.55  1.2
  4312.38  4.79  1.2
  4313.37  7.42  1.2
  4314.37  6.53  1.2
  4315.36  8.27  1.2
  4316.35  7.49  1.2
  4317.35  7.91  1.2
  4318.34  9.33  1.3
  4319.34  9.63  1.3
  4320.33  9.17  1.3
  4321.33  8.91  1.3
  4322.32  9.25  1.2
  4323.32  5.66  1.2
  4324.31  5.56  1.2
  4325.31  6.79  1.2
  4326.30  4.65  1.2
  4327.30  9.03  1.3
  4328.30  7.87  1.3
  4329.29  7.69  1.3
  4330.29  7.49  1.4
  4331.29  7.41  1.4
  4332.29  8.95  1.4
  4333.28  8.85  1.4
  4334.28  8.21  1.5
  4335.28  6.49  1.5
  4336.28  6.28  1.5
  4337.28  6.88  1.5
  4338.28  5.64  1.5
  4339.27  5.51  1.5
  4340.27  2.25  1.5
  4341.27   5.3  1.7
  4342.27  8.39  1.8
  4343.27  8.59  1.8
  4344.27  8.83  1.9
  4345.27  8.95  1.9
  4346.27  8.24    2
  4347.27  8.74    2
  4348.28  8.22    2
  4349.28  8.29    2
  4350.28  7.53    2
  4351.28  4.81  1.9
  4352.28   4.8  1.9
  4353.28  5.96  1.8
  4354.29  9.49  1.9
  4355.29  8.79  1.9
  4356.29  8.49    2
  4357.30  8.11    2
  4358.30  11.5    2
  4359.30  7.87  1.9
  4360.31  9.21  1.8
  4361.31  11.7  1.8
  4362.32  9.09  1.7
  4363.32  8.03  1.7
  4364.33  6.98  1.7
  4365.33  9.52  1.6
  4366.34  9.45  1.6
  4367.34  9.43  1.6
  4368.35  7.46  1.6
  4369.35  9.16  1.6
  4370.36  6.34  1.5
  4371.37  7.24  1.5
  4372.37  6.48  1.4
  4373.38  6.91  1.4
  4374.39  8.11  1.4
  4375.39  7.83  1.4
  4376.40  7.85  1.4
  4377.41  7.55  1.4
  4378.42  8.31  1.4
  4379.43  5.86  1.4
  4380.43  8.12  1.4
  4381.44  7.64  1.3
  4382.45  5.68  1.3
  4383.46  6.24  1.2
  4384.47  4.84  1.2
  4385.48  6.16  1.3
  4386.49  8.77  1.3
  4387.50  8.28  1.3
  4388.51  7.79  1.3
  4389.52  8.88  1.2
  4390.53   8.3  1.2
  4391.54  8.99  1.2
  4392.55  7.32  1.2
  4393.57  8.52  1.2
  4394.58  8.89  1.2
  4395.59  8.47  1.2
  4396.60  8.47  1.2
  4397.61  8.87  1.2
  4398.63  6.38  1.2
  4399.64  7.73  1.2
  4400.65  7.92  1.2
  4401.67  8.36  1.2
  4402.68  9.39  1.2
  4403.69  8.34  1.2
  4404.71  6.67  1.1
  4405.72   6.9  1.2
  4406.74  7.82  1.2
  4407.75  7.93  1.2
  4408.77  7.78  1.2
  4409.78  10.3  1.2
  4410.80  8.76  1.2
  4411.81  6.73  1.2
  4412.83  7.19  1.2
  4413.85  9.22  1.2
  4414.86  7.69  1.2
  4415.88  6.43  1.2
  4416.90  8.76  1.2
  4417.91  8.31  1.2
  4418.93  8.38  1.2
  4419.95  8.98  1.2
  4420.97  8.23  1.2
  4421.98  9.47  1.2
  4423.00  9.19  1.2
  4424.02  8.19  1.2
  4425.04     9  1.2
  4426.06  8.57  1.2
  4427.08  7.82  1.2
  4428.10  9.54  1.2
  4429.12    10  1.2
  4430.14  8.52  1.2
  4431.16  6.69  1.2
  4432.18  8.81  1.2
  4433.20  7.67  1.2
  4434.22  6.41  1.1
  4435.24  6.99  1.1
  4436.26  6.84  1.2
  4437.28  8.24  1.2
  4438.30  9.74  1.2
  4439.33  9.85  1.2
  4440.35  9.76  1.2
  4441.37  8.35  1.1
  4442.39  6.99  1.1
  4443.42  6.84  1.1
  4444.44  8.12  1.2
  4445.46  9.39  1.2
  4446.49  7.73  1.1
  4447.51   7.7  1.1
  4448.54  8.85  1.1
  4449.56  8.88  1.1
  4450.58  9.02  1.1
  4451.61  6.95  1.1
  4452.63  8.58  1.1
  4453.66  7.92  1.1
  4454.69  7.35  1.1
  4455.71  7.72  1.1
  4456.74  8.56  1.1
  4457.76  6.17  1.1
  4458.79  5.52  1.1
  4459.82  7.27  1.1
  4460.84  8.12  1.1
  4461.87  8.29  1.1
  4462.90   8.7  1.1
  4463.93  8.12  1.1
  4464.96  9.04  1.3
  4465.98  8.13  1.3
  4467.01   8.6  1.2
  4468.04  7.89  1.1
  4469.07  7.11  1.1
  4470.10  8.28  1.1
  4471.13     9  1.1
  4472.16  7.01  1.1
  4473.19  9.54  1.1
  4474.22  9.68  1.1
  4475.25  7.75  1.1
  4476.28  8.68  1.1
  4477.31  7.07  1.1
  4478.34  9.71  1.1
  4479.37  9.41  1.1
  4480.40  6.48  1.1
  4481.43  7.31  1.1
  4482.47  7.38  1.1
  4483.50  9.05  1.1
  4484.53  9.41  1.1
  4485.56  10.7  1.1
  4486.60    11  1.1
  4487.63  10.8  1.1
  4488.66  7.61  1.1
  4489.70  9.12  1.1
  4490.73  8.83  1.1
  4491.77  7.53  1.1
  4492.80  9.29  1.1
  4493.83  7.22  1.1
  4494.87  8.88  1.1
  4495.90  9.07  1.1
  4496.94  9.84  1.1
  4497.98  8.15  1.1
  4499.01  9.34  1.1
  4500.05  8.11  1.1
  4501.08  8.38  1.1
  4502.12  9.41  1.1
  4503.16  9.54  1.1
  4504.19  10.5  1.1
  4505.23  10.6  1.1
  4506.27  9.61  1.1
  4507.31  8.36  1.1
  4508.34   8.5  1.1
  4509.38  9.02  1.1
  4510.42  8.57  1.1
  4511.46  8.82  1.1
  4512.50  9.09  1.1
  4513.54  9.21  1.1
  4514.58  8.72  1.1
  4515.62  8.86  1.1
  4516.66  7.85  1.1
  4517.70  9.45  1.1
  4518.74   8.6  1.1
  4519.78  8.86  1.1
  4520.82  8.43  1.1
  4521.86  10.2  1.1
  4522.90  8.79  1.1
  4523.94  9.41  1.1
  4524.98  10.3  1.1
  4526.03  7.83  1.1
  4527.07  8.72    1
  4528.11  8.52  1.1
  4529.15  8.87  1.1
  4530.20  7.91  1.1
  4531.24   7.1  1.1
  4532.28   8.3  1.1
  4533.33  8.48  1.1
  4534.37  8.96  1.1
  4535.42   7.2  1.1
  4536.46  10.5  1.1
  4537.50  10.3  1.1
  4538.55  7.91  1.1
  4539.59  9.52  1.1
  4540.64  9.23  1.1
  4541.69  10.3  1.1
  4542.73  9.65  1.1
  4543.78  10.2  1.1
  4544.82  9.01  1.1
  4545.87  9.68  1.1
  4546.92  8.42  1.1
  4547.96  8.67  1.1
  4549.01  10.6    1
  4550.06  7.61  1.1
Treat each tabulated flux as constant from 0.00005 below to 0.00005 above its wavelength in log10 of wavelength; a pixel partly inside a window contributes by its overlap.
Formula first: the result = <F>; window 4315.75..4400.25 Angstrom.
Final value 7.75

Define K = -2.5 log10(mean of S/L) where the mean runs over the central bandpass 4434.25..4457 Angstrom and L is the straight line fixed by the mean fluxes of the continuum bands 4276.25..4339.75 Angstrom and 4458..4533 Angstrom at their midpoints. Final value -0.01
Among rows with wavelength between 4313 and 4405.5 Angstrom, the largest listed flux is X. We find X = 11.7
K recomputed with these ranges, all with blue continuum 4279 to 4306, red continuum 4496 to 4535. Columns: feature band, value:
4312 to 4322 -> -0.24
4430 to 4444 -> -0.01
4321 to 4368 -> -0.14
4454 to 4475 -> 0.03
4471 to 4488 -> -0.04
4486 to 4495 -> -0.04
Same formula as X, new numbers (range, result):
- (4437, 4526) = 11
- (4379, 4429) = 10.3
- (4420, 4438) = 10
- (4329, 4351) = 8.95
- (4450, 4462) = 9.02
